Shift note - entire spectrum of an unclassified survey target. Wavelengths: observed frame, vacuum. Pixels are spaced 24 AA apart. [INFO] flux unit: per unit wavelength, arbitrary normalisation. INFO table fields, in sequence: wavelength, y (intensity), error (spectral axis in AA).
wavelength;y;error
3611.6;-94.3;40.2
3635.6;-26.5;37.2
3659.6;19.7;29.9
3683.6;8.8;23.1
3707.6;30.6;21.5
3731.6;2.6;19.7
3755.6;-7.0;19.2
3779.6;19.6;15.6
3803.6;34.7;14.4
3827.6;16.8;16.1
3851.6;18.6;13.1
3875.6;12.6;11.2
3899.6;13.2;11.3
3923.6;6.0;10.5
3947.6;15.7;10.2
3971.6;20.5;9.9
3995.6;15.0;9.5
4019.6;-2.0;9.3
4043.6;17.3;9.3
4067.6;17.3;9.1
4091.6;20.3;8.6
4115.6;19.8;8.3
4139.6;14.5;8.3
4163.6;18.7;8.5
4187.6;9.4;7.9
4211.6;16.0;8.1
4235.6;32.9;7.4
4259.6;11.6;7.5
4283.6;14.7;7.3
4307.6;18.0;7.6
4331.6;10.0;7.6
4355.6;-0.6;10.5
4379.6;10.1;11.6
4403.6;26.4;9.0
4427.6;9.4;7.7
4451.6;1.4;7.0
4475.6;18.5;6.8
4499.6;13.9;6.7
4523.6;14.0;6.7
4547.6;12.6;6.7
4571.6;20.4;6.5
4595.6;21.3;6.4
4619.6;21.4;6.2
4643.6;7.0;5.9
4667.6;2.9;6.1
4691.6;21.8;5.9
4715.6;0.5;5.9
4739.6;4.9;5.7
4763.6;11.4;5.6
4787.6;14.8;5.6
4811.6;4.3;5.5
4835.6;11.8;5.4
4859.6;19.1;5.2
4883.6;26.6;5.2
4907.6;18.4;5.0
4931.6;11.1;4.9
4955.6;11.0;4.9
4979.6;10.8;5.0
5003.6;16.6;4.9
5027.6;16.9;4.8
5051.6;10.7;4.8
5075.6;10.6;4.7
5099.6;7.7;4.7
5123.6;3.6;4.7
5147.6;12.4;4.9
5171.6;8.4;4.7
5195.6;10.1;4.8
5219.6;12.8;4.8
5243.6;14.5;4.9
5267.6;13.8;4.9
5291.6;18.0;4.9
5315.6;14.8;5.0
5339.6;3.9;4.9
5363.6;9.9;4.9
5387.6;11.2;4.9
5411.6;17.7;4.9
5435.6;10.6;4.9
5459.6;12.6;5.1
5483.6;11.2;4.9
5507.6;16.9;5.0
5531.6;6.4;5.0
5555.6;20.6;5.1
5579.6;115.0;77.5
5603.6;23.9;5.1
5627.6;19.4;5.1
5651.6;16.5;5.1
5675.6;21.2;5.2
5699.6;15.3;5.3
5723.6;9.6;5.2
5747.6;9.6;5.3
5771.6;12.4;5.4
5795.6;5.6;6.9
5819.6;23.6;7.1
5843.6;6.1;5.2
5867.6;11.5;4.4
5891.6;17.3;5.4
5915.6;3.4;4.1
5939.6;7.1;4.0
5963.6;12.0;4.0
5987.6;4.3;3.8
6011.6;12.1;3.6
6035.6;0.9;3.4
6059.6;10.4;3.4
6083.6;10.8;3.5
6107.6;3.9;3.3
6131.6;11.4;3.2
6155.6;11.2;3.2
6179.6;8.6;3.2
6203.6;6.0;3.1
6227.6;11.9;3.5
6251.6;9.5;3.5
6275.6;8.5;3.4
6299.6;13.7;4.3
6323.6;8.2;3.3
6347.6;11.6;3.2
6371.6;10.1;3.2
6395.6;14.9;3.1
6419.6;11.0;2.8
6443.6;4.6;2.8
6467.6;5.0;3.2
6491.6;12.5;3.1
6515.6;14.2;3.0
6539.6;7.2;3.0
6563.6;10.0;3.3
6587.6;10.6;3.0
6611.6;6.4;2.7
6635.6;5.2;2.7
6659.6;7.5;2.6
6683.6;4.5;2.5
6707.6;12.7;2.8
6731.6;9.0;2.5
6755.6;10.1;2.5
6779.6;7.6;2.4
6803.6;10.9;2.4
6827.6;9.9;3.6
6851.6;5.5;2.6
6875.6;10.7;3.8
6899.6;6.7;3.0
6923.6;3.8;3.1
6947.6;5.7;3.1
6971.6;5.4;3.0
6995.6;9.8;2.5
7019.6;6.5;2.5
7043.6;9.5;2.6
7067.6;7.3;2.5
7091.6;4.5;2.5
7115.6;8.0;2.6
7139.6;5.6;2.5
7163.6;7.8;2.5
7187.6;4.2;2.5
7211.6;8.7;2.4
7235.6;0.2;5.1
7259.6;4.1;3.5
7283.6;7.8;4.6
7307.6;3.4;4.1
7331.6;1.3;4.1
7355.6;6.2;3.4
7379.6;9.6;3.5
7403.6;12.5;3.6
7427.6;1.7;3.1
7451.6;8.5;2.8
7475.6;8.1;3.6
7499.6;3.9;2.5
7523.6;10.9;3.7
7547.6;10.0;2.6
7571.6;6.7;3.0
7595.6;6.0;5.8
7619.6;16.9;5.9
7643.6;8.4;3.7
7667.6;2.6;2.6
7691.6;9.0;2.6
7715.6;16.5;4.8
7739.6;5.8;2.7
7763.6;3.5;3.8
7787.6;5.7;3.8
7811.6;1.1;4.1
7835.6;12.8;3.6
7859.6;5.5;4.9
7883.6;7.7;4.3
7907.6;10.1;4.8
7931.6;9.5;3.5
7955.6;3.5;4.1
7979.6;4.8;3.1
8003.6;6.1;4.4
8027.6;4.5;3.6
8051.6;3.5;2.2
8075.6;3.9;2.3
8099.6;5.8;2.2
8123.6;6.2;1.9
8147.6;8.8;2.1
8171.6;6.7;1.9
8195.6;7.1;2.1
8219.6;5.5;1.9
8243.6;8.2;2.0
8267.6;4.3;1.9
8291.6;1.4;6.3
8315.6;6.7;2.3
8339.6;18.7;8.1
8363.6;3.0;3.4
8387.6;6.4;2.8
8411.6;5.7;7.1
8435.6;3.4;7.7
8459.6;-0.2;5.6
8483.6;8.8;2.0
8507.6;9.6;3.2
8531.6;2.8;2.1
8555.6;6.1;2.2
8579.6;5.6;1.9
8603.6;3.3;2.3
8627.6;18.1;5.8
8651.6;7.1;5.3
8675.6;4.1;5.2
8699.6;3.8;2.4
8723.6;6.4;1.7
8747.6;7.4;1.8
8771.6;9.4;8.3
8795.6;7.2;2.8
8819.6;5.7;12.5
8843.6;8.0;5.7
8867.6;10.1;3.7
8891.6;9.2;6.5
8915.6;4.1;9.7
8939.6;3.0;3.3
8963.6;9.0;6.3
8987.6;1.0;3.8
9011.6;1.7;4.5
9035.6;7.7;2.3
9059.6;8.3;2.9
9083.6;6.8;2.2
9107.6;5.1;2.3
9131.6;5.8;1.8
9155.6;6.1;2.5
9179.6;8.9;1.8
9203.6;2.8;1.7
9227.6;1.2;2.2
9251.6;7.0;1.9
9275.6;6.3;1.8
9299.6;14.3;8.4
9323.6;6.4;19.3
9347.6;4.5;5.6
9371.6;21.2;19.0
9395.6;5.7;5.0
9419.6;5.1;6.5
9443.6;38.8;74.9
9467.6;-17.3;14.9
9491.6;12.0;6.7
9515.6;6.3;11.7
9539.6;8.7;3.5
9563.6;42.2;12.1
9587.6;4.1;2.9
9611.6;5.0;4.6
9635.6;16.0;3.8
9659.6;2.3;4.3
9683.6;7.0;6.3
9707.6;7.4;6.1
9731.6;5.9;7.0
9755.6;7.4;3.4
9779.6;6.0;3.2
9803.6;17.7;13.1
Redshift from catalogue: 1.563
